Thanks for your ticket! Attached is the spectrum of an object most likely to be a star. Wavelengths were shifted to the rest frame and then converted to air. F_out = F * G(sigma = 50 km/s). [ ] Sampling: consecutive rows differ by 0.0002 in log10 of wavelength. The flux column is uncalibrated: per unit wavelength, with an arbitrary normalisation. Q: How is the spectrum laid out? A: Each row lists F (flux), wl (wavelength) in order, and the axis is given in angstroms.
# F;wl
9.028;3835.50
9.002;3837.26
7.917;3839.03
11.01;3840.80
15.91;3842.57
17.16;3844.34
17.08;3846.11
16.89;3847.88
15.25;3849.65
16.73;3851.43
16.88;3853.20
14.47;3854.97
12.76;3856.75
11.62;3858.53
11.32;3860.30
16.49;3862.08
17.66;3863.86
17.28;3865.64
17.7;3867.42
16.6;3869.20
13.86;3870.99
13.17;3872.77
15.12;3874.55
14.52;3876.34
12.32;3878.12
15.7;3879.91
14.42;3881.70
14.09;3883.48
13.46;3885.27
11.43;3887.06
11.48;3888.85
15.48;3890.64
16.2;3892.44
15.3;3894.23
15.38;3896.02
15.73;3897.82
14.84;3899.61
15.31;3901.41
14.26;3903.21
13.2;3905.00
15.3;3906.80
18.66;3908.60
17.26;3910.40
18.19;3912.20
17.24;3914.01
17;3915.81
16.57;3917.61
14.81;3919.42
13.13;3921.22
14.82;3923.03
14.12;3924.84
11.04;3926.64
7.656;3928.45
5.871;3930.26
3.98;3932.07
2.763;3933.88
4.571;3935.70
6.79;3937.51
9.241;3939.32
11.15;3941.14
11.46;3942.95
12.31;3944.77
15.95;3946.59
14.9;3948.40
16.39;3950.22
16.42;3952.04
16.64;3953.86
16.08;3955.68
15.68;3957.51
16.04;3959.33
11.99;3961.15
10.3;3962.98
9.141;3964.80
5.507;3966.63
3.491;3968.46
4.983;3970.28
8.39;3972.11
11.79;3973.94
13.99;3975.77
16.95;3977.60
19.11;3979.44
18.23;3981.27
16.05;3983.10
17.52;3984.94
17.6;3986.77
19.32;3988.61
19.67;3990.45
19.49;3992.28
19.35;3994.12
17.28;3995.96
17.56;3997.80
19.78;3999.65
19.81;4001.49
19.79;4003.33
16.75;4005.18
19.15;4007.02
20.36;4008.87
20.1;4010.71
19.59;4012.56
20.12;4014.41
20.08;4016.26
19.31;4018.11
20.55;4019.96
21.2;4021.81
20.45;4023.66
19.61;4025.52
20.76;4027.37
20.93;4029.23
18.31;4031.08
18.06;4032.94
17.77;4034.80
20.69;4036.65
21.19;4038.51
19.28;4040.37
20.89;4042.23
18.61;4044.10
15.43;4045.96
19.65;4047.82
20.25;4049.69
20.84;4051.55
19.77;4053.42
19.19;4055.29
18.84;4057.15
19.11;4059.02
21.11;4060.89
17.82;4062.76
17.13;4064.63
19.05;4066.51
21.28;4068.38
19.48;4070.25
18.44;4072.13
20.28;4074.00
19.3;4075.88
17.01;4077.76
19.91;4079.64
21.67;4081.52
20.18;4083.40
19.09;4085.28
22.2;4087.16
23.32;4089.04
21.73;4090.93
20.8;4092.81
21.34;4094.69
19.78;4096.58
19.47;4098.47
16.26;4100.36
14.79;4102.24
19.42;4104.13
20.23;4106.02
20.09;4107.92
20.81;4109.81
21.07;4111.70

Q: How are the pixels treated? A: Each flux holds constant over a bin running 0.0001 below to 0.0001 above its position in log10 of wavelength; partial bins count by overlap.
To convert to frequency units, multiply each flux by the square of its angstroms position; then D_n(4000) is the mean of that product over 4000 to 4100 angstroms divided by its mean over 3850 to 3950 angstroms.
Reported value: 1.56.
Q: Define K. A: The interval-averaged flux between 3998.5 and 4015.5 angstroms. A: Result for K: 19.5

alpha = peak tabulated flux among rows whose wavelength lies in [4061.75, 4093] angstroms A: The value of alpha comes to 23.32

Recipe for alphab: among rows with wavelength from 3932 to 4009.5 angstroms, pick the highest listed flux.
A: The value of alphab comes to 20.36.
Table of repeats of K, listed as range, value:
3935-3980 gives 11.9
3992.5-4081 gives 19.4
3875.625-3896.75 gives 14.1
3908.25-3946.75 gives 11.8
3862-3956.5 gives 13.8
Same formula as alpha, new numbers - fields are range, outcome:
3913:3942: 17.24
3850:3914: 18.66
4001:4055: 21.2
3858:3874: 17.7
